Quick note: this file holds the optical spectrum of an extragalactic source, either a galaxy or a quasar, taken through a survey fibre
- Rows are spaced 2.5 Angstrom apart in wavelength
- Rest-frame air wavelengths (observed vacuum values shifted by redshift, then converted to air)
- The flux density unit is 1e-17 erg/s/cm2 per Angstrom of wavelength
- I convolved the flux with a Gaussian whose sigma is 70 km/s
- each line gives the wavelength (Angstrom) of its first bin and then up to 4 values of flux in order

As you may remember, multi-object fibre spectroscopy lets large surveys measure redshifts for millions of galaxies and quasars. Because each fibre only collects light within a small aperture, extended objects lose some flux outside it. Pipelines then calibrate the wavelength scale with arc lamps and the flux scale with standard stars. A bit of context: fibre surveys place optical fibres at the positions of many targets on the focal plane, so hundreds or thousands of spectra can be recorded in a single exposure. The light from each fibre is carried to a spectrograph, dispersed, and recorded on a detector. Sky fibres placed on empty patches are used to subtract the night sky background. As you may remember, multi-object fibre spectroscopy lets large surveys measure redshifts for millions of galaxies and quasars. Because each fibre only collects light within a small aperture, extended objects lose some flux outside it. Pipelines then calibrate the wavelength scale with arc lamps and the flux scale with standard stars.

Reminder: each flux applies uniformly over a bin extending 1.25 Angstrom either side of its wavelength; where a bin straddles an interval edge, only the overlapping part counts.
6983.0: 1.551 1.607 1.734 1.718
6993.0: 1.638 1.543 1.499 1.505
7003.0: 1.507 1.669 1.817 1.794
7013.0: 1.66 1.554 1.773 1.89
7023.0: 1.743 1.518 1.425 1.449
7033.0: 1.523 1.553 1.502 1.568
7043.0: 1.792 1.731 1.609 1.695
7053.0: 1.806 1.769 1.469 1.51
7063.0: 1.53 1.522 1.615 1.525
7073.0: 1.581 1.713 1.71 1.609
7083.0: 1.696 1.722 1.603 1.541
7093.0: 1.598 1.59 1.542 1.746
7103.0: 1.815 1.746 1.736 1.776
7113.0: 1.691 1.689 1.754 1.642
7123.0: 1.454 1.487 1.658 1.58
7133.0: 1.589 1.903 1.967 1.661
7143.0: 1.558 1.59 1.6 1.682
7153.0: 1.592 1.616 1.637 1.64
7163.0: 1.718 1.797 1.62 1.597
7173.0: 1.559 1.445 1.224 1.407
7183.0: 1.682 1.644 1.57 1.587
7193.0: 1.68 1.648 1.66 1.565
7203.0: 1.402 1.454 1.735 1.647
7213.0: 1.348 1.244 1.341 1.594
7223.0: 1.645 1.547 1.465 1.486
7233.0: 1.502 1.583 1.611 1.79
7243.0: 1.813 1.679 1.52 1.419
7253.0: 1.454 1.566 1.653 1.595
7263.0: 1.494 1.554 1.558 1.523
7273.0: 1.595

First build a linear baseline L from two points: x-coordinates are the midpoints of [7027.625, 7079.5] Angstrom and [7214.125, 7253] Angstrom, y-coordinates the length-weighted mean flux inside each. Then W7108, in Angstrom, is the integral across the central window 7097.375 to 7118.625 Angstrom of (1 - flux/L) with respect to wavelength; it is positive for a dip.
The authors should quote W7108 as -1.9 Angstrom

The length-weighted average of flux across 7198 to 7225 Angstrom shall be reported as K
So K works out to 1.51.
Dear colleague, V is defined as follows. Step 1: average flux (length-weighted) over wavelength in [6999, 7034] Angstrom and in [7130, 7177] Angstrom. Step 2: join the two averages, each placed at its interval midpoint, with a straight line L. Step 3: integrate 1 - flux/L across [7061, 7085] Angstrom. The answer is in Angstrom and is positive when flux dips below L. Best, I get 0.4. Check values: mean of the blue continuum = 1.63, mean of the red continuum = 1.65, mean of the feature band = 1.61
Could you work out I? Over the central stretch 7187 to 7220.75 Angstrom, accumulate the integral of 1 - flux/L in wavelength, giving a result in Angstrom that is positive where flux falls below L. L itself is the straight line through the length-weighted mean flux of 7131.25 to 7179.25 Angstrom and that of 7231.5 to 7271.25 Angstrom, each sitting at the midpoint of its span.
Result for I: 1.6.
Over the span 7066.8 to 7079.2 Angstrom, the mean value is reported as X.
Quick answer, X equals 1.63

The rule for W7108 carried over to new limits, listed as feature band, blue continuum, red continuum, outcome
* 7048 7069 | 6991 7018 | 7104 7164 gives 0.38 Angstrom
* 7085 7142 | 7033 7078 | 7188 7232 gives -3.13 Angstrom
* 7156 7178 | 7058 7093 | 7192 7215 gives -0.45 Angstrom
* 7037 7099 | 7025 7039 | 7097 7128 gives -1.97 Angstrom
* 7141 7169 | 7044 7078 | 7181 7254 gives -0.96 Angstrom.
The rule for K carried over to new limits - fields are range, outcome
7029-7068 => 1.6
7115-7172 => 1.65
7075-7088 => 1.68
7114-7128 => 1.61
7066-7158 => 1.65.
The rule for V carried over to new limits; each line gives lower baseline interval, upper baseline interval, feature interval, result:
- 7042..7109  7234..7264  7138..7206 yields 1.07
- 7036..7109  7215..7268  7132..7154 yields -1.10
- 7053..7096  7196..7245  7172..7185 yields 0.81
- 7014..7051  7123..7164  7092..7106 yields -0.28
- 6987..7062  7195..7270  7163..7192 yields 0.13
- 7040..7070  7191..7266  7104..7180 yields -2.06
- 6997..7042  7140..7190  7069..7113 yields -1.70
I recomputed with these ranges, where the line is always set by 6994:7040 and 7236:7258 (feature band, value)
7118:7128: 0.2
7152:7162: -0.1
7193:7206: 0.4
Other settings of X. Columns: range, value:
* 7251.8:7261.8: 1.57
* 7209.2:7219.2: 1.4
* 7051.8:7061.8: 1.64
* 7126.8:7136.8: 1.68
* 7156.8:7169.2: 1.68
